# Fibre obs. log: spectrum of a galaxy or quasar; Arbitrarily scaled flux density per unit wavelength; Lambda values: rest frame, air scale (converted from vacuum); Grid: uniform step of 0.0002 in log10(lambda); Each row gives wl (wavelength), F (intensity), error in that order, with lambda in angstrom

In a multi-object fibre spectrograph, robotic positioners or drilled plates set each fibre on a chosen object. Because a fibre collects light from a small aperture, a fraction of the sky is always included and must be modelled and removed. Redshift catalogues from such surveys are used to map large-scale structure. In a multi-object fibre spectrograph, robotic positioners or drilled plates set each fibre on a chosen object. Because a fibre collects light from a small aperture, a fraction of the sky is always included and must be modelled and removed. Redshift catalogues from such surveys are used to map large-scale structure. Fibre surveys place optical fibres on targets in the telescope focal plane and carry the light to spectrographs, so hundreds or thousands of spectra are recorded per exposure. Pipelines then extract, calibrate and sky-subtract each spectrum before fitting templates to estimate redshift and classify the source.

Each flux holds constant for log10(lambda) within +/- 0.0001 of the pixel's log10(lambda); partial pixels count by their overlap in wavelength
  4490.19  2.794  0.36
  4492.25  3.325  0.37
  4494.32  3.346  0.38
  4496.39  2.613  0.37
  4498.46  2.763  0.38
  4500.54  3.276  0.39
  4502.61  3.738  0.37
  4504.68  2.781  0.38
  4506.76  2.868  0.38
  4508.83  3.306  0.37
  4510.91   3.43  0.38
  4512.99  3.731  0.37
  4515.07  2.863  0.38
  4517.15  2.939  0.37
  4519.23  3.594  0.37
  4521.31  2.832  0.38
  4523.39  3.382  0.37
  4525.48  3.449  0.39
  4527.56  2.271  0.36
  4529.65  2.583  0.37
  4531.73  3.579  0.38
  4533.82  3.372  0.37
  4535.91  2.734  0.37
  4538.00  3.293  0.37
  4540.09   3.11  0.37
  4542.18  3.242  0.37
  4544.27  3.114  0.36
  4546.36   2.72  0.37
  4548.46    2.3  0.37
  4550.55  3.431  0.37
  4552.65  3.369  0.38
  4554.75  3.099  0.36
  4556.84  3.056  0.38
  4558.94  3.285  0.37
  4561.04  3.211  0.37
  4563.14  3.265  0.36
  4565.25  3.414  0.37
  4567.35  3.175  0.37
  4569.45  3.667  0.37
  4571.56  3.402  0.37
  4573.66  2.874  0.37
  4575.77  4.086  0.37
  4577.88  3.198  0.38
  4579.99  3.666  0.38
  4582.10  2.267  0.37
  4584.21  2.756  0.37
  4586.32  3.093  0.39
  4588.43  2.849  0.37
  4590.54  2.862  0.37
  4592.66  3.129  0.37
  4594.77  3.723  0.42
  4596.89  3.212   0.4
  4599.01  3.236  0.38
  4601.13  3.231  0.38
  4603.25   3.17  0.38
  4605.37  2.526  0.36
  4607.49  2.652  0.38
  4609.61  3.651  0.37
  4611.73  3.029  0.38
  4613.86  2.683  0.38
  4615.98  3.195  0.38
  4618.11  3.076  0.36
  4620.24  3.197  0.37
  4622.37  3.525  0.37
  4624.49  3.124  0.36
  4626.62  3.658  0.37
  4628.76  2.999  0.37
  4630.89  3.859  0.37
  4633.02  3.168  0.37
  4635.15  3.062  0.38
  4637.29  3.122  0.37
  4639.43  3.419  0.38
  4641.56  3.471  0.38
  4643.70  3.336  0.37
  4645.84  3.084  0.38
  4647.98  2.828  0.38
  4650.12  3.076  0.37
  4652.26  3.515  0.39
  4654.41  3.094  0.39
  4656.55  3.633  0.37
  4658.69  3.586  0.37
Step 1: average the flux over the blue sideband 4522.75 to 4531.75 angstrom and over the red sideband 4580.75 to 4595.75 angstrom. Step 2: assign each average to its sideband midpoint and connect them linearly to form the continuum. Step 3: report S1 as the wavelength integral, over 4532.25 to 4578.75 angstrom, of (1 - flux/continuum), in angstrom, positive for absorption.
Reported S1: -3.6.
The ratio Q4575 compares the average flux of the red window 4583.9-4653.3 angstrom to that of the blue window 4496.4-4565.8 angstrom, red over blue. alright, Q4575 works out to 1.02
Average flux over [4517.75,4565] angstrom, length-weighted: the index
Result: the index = 3.11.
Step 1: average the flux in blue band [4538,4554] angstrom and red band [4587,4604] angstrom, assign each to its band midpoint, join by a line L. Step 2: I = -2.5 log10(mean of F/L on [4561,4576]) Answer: -0.08 mag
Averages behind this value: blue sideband 3.06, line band 3.36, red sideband 3.17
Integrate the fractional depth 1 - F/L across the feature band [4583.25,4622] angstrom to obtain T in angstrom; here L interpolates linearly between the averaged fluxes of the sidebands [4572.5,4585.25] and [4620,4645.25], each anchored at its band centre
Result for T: 1.7 angstrom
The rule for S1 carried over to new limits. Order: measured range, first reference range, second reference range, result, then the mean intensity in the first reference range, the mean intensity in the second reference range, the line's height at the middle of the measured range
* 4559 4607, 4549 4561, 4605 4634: 0.3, 3.21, 3.18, 3.2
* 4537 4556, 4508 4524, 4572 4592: 0.6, 3.26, 3.08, 3.18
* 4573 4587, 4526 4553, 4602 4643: -0.2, 3.01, 3.19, 3.1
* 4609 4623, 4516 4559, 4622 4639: 0.5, 3.08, 3.31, 3.27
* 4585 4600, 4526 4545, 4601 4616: -0.7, 3.04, 2.99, 3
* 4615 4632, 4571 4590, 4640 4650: -0.9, 3.12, 3.18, 3.16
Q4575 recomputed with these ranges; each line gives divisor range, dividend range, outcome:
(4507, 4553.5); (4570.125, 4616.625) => 1.00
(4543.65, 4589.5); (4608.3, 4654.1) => 1.03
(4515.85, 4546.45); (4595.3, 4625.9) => 1.01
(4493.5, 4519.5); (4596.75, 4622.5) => 0.98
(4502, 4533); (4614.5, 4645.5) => 1.04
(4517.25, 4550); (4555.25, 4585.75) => 1.06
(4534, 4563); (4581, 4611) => 0.98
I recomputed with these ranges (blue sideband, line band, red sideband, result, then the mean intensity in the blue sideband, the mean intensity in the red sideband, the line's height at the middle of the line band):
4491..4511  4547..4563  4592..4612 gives 0.01 mag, 3.13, 3.16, 3.15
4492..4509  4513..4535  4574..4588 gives 0.00 mag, 3.09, 3.15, 3.11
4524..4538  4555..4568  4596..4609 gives -0.07 mag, 3.03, 3.02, 3.03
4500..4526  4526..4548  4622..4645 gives 0.09 mag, 3.24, 3.33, 3.26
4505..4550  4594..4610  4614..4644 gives 0.03 mag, 3.08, 3.28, 3.23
